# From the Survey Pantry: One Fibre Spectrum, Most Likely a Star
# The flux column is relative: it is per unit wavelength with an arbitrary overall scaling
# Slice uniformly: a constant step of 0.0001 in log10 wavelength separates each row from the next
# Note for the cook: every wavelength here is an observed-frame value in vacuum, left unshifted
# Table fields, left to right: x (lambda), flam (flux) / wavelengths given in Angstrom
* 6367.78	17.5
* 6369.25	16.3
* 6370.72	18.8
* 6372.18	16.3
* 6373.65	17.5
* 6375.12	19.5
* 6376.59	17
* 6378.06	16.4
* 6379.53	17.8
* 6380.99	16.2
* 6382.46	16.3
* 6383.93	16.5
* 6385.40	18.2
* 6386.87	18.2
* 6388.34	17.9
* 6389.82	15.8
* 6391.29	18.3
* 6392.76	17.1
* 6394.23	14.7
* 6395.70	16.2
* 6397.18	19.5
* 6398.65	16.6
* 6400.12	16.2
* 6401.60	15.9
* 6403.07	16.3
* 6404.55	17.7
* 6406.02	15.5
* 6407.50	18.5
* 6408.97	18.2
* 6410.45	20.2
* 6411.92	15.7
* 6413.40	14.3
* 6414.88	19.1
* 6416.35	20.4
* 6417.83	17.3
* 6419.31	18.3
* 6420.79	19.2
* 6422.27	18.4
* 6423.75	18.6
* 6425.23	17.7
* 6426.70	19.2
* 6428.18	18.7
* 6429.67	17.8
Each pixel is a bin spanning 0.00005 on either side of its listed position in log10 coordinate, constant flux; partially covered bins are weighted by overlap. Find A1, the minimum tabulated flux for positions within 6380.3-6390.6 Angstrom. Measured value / 15.8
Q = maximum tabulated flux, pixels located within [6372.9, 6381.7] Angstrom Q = 19.5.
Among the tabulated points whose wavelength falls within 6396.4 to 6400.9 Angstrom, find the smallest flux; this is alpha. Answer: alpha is 16.2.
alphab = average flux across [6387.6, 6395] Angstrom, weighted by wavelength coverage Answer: 16.8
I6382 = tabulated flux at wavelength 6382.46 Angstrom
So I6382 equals 16.3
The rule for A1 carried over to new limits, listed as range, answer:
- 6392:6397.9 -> 14.7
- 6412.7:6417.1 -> 14.3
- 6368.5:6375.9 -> 16.3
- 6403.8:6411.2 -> 15.5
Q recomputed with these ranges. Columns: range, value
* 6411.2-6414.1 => 15.7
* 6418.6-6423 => 19.2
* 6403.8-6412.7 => 20.2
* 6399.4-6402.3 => 16.2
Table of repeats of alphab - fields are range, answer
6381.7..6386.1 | 17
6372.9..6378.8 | 17.6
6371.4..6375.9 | 17.8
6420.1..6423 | 18.8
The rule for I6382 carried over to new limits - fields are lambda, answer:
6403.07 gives 16.3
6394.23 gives 14.7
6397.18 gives 19.5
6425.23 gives 17.7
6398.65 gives 16.6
